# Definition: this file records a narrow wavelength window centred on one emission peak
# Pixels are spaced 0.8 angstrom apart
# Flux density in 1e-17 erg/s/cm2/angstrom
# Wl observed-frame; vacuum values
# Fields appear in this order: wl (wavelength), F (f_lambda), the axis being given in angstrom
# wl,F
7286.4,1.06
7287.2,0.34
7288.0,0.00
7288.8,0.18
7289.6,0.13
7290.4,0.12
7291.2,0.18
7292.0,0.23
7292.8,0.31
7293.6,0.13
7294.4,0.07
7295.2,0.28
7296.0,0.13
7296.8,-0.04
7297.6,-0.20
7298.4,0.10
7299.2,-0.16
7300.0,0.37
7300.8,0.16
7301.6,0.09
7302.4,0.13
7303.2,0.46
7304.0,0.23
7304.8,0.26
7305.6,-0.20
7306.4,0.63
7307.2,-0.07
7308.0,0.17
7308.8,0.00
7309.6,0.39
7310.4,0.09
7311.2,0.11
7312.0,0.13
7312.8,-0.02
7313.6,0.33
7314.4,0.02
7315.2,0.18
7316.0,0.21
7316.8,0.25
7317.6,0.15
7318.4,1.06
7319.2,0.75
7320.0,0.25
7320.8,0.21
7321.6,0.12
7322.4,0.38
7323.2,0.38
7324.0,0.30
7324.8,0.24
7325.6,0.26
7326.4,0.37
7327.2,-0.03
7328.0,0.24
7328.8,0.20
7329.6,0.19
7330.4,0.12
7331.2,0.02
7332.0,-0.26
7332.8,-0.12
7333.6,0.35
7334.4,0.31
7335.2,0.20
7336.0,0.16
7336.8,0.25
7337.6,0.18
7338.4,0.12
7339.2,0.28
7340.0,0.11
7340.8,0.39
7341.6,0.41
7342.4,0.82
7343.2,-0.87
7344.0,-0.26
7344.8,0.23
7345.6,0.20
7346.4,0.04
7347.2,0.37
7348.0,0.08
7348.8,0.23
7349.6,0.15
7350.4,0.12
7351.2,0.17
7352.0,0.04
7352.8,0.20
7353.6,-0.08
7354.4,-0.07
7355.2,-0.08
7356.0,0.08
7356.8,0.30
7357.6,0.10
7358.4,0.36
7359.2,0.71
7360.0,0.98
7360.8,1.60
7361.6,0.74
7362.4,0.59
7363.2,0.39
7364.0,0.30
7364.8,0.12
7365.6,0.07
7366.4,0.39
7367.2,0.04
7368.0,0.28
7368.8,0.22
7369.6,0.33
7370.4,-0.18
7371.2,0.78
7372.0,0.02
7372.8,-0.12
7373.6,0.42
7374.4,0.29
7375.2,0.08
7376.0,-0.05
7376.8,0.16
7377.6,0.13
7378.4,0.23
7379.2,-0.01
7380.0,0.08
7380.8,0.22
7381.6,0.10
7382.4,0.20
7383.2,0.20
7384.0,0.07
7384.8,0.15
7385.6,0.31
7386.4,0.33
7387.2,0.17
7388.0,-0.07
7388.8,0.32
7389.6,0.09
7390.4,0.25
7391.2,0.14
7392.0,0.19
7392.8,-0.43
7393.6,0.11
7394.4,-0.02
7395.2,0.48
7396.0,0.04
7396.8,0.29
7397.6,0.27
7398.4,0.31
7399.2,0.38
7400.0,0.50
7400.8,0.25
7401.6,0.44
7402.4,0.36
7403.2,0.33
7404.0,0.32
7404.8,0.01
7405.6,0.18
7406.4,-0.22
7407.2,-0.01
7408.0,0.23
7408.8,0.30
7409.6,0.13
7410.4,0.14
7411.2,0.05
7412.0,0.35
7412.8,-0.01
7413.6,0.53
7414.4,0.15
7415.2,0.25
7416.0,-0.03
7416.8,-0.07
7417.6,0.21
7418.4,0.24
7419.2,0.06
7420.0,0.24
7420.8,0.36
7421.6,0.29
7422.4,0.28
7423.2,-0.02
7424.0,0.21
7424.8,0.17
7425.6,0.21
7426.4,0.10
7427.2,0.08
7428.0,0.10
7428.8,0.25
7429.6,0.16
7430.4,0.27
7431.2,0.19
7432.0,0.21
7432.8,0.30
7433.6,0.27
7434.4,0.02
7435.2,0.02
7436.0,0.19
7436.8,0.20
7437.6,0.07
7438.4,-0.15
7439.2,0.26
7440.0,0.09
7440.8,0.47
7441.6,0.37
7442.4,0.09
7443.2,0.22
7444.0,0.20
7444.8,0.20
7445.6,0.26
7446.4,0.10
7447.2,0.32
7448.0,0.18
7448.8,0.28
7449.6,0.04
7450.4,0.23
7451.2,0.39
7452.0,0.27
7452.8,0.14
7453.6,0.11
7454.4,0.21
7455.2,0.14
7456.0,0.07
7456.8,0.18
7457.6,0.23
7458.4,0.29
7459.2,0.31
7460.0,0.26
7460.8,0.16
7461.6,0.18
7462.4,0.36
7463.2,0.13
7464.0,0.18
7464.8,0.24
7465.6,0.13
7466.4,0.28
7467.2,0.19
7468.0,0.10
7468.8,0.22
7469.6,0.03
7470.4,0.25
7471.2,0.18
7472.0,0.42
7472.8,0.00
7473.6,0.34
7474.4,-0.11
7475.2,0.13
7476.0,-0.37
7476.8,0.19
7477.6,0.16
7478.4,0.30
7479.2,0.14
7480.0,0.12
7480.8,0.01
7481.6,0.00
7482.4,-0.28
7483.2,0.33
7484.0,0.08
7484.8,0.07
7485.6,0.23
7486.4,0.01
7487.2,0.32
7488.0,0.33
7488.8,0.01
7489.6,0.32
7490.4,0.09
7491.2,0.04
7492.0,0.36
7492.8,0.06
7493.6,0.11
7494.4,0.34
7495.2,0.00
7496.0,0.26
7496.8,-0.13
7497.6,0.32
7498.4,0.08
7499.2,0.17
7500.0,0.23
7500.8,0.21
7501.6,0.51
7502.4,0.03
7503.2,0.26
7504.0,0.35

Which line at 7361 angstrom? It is H-gamma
